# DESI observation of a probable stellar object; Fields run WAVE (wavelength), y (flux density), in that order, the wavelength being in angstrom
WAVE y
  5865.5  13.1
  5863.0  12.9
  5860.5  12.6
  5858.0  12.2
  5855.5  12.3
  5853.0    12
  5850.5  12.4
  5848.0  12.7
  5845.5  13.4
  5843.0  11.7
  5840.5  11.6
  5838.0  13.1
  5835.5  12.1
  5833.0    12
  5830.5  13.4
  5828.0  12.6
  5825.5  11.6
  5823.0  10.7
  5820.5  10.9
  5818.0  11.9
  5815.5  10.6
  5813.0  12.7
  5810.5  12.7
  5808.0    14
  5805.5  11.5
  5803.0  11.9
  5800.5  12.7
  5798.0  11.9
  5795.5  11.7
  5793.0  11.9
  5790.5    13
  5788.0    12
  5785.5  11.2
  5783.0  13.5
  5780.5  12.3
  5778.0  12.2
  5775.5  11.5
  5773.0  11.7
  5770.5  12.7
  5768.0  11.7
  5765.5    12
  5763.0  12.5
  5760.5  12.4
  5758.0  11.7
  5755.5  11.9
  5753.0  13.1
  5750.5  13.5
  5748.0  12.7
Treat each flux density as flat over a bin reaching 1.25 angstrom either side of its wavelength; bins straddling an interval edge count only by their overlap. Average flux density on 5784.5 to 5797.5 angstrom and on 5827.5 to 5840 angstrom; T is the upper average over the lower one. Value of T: 1.05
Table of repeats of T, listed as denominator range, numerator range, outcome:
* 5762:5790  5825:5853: 1.02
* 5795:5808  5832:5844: 1.00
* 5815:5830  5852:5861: 1.06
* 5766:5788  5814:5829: 0.94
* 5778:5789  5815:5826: 0.91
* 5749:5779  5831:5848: 1.01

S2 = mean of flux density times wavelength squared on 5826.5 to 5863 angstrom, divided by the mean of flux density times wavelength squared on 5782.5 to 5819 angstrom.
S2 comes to 1.0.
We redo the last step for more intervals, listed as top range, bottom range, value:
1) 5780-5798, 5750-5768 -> 1.00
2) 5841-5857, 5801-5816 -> 1.02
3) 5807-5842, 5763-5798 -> 1.02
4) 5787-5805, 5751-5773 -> 1.00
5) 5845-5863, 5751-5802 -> 1.05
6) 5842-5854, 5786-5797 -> 1.05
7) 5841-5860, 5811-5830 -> 1.07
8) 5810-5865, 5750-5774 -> 1.02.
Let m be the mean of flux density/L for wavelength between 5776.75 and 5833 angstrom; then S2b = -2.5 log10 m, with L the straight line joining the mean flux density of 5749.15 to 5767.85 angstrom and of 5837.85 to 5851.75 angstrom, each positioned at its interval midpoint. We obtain 0.03 mag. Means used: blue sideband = 12.4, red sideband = 12.4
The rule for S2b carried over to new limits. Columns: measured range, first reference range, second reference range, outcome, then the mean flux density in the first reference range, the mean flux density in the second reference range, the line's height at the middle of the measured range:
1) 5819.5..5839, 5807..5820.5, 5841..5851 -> 0.03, 12.2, 12.5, 12.3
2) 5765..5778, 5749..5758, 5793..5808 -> 0.05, 12.7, 12.1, 12.5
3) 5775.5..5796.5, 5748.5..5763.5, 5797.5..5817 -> 0.02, 12.5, 12.3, 12.4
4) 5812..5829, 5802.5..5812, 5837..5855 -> 0.09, 12.6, 12.4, 12.5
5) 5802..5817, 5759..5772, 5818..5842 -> -0.01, 12.2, 12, 12.1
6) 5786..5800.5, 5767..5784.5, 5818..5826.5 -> -0.03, 12.2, 11.2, 11.8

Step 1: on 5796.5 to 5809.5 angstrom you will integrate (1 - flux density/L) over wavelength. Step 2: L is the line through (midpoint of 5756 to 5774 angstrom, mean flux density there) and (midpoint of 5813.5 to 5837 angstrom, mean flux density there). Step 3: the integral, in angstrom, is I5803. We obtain -0.5 angstrom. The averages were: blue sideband 12.1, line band 12.4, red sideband 11.8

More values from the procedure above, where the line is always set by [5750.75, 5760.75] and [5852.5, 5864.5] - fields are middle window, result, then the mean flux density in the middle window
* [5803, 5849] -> 0.9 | 12.2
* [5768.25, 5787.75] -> 0.4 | 12.1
